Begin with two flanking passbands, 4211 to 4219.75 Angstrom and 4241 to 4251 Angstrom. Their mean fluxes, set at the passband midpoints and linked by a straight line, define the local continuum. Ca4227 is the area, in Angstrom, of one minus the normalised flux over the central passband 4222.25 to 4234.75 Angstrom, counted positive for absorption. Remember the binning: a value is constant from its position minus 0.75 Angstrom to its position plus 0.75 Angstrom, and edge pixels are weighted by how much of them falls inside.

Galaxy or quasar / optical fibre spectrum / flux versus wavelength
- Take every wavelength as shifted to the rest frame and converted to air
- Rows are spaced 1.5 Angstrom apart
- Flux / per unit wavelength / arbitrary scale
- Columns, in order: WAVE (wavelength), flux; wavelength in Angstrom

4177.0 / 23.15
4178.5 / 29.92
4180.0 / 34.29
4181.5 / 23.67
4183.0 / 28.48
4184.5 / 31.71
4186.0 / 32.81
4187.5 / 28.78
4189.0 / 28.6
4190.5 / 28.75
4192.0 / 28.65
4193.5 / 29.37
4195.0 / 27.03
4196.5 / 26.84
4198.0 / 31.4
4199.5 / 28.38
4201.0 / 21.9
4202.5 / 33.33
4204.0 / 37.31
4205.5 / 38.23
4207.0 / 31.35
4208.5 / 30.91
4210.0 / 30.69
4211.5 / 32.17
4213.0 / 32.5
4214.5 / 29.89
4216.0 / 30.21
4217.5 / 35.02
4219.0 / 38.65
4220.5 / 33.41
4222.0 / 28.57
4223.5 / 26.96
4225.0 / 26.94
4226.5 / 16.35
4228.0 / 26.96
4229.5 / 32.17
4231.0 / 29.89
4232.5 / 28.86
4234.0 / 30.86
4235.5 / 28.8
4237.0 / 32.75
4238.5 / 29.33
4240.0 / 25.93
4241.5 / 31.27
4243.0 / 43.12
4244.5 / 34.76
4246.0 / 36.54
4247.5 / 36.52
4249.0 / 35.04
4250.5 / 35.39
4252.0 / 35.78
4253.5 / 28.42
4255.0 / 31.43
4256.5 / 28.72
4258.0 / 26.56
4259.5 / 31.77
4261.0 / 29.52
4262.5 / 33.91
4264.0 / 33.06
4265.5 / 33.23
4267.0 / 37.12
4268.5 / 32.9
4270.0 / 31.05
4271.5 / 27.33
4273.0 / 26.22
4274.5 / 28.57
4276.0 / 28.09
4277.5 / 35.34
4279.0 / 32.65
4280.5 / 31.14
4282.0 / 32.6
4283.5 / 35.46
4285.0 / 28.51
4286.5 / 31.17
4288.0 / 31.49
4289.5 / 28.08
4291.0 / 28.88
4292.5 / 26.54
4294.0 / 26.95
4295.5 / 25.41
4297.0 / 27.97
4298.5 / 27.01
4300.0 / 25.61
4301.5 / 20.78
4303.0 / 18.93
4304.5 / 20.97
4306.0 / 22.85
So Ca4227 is 2.6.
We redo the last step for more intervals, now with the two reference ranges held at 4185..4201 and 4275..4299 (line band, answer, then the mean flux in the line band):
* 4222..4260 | -1.9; 30.8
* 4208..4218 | -0.9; 31.6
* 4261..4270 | -1.2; 33.4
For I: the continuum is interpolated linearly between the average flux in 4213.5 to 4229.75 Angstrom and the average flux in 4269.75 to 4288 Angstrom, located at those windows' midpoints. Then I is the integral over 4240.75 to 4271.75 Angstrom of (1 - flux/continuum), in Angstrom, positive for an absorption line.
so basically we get -3.0 Angstrom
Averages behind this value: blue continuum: 29.5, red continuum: 30.7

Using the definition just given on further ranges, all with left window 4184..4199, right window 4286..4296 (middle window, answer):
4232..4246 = -1.54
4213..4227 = -0.43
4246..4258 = -1.71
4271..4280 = -0.41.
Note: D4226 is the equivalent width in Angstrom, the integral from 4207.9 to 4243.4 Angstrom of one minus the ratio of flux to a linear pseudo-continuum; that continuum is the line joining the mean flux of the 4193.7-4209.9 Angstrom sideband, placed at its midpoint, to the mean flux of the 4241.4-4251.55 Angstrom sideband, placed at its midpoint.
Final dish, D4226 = 3.4 Angstrom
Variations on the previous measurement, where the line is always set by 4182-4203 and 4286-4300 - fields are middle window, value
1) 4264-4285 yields -2.6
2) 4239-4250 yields -2.4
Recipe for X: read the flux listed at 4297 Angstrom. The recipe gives 27.97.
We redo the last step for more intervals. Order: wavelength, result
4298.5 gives 27.01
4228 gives 26.96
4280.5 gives 31.14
